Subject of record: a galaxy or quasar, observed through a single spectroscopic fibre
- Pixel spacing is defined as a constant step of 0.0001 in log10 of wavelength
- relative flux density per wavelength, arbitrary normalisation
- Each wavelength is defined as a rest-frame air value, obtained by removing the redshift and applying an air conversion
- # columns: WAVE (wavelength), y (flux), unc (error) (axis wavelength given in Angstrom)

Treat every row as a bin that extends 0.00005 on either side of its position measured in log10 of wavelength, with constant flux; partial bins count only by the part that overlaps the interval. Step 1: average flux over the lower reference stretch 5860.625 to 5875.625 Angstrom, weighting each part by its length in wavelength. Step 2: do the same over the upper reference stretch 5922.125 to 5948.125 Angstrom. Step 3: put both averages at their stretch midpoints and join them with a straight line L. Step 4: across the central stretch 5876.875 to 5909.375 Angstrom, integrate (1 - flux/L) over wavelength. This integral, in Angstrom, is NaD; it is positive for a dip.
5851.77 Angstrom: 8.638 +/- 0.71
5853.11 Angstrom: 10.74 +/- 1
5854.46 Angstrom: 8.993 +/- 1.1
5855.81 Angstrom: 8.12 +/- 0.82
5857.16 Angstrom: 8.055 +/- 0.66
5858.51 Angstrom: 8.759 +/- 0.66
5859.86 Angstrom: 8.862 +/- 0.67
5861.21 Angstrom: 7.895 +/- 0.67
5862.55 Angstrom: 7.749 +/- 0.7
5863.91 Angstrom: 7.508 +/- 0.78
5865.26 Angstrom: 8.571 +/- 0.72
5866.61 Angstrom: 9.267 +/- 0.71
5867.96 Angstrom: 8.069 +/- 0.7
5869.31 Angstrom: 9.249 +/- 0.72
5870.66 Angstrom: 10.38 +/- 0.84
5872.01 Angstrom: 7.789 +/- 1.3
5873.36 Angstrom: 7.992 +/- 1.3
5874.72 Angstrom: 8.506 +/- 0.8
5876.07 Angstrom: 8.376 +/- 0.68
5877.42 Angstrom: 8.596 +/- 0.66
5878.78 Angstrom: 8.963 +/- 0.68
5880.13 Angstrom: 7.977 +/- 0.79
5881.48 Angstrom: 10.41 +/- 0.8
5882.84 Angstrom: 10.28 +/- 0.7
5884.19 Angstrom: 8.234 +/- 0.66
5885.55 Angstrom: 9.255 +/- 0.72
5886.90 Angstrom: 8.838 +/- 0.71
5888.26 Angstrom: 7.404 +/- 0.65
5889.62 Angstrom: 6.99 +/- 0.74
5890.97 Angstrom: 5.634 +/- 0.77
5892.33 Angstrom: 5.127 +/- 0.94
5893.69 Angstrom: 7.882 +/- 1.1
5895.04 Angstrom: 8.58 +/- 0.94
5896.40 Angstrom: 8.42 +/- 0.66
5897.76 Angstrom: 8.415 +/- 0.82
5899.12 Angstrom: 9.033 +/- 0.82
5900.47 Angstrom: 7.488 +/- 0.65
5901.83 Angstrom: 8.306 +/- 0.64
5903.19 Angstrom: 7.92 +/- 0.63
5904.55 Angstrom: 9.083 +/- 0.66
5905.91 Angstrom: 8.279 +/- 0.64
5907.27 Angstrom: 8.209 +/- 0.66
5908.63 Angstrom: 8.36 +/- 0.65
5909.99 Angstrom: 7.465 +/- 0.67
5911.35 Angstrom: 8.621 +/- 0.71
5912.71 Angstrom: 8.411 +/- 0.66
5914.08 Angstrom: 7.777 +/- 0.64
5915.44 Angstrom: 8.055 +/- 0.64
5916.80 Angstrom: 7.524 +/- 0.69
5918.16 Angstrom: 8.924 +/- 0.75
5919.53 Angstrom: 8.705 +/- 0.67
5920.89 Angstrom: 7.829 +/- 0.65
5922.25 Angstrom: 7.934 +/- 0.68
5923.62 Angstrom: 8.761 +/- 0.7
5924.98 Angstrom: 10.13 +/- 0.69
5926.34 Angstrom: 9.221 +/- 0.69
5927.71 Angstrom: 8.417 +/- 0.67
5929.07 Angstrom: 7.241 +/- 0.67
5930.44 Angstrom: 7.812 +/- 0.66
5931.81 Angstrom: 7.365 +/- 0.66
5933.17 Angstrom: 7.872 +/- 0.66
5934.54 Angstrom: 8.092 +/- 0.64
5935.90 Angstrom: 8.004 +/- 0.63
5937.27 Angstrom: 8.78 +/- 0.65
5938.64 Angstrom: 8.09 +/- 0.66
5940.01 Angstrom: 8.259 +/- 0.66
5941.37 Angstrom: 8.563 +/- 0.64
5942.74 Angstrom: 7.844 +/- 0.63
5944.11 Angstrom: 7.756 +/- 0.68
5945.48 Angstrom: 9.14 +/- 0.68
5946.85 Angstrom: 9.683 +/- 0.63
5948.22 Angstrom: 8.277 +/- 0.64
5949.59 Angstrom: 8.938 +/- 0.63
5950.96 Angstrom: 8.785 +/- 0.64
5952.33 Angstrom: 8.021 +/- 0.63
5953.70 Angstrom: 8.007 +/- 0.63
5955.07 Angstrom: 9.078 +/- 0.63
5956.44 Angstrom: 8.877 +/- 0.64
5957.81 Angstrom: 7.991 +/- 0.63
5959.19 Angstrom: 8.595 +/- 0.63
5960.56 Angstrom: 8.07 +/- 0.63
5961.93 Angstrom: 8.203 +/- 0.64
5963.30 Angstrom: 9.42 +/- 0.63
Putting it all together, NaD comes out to 0.7 Angstrom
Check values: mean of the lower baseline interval 8.46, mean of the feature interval 8.23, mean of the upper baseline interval 8.37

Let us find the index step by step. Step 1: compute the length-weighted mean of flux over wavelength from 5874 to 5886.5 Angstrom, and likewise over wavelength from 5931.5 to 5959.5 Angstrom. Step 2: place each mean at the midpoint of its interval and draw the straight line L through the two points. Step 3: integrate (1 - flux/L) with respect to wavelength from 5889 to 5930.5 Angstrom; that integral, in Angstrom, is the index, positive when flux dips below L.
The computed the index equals 2.9 Angstrom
